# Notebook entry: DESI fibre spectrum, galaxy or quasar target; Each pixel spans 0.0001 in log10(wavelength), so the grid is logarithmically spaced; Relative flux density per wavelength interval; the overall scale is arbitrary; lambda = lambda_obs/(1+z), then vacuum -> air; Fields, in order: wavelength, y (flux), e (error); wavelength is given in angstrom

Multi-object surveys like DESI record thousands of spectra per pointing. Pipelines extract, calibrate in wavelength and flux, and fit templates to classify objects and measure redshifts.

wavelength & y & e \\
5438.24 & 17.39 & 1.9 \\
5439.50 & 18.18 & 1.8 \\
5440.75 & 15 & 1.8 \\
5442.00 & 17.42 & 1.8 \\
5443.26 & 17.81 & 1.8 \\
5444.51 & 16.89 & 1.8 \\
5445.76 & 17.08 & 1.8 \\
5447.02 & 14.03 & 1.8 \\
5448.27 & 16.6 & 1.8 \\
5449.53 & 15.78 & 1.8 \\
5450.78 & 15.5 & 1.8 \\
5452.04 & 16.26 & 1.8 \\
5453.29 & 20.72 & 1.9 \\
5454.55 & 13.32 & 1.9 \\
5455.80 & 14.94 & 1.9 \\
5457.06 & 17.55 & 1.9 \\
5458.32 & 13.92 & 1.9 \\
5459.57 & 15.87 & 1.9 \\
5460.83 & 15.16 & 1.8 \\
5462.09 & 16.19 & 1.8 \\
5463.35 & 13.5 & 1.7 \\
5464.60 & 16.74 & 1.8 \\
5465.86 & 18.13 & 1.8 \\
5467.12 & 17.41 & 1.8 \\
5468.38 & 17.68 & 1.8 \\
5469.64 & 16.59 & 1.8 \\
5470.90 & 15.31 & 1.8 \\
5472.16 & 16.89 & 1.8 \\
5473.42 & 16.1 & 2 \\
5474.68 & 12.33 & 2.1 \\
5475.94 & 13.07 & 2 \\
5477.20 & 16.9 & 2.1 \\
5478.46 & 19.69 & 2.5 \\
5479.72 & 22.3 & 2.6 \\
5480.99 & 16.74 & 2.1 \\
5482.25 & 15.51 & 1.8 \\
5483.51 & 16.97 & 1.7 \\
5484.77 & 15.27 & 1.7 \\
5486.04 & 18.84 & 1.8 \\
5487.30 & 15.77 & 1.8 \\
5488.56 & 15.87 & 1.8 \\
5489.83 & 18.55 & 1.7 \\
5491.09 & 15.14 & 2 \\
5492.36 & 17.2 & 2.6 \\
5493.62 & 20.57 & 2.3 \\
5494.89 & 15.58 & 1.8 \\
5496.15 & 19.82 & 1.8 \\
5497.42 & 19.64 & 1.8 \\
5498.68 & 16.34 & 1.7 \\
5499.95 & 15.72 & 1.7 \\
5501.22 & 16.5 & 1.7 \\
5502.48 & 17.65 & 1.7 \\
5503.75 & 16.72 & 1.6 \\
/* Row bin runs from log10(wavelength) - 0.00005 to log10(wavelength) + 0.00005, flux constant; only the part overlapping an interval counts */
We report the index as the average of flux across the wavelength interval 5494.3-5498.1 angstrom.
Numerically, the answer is 18.4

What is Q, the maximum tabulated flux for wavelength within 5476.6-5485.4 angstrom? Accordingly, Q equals 22.3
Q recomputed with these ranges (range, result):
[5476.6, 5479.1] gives 19.69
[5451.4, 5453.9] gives 20.72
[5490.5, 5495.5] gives 20.57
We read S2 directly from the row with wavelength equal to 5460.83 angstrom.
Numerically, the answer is 15.16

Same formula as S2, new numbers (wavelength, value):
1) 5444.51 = 16.89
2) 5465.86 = 18.13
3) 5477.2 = 16.9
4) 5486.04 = 18.84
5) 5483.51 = 16.97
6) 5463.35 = 13.5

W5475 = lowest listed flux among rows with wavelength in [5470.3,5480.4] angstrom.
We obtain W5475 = 12.33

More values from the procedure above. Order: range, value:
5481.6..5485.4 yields 15.27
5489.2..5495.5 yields 15.14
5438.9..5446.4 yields 15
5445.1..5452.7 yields 14.03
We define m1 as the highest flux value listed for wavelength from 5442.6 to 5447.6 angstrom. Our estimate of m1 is 17.81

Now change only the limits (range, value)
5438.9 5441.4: 18.18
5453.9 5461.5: 17.55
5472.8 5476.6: 16.1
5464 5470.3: 18.13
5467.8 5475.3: 17.68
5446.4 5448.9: 16.6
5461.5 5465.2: 16.74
